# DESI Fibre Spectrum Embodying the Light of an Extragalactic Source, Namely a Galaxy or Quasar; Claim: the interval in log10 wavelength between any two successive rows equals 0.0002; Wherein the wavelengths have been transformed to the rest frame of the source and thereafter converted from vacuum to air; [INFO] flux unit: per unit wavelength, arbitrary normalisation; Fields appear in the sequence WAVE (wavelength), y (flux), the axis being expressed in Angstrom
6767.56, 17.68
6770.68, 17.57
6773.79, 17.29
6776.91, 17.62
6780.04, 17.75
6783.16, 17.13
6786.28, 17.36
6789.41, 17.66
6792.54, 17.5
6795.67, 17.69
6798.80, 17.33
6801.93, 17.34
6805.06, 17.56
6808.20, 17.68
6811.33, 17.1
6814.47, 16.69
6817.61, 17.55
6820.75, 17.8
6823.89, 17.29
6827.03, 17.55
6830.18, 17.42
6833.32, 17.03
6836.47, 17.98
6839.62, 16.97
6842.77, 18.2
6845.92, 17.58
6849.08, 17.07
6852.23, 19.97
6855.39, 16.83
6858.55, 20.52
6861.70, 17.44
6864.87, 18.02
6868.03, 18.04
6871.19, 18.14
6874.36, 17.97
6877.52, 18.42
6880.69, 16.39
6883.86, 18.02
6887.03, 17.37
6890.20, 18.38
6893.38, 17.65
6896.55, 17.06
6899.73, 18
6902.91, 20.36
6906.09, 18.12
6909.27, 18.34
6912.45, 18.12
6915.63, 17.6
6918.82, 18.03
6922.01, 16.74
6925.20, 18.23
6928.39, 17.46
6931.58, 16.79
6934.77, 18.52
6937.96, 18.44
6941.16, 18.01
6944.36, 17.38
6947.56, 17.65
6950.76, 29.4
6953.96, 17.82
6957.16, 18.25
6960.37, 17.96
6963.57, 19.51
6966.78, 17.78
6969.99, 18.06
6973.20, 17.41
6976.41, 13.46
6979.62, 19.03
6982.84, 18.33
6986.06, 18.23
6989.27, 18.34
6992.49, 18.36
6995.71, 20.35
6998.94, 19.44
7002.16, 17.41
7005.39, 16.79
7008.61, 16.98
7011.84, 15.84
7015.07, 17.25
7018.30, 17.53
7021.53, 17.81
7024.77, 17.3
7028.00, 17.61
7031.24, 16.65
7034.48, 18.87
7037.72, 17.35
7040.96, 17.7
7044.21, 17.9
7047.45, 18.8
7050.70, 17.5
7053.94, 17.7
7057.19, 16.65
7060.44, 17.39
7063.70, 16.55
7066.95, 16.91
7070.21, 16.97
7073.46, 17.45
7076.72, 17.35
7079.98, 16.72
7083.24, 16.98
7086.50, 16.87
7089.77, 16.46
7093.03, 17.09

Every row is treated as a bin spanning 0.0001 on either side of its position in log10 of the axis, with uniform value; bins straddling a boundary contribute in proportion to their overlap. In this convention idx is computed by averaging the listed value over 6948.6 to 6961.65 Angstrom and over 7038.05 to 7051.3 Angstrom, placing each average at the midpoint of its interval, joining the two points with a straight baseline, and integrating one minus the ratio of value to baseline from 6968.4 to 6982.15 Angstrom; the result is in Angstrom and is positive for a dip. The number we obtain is 2.1 Angstrom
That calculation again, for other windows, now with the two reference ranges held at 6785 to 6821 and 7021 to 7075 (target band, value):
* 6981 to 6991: -0.5 Angstrom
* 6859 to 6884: -0.7 Angstrom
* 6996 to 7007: -0.5 Angstrom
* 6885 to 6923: -1.2 Angstrom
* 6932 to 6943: -0.4 Angstrom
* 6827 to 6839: 0.0 Angstrom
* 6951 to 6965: -1.6 Angstrom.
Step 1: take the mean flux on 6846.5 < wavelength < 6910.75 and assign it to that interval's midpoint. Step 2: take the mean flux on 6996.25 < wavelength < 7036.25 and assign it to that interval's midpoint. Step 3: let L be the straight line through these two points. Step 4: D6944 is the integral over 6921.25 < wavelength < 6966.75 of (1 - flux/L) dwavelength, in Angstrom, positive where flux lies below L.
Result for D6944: -2.3 Angstrom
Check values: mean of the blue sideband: 18.1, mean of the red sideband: 17.5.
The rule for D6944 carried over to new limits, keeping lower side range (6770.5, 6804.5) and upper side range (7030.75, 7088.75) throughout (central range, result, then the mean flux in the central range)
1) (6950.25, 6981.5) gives -2.0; 18.5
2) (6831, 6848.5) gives -0.1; 17.5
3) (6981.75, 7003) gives -1.6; 18.7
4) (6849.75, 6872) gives -1.2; 18.4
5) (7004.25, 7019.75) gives 0.4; 16.9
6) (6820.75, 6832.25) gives 0.0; 17.5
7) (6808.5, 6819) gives 0.2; 17.2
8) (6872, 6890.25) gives -0.3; 17.7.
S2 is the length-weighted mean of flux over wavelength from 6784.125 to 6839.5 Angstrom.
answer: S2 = 17.4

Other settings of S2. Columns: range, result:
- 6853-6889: 18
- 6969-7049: 17.7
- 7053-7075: 17.1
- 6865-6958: 18.3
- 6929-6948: 17.8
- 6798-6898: 17.7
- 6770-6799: 17.5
